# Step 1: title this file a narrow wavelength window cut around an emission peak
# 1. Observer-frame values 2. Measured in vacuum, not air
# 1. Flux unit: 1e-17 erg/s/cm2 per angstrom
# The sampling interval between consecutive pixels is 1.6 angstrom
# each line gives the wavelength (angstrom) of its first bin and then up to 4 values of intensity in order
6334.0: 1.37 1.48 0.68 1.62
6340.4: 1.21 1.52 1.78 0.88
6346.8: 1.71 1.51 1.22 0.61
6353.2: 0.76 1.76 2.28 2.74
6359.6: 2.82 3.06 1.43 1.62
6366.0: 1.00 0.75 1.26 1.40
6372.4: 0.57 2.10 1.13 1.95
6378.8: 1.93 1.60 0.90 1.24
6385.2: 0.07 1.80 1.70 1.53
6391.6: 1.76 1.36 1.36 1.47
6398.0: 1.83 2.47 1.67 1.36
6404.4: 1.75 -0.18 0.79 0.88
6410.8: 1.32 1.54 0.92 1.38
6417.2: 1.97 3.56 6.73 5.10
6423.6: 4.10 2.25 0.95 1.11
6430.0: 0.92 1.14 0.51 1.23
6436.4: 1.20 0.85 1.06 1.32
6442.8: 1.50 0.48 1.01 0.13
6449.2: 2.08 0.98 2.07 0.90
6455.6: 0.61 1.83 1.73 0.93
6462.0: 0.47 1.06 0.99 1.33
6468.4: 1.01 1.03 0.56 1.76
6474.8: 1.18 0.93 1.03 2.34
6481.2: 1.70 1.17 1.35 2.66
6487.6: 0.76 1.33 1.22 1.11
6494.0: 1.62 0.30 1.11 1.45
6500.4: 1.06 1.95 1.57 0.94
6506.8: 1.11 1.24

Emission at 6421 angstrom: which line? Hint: [O III]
